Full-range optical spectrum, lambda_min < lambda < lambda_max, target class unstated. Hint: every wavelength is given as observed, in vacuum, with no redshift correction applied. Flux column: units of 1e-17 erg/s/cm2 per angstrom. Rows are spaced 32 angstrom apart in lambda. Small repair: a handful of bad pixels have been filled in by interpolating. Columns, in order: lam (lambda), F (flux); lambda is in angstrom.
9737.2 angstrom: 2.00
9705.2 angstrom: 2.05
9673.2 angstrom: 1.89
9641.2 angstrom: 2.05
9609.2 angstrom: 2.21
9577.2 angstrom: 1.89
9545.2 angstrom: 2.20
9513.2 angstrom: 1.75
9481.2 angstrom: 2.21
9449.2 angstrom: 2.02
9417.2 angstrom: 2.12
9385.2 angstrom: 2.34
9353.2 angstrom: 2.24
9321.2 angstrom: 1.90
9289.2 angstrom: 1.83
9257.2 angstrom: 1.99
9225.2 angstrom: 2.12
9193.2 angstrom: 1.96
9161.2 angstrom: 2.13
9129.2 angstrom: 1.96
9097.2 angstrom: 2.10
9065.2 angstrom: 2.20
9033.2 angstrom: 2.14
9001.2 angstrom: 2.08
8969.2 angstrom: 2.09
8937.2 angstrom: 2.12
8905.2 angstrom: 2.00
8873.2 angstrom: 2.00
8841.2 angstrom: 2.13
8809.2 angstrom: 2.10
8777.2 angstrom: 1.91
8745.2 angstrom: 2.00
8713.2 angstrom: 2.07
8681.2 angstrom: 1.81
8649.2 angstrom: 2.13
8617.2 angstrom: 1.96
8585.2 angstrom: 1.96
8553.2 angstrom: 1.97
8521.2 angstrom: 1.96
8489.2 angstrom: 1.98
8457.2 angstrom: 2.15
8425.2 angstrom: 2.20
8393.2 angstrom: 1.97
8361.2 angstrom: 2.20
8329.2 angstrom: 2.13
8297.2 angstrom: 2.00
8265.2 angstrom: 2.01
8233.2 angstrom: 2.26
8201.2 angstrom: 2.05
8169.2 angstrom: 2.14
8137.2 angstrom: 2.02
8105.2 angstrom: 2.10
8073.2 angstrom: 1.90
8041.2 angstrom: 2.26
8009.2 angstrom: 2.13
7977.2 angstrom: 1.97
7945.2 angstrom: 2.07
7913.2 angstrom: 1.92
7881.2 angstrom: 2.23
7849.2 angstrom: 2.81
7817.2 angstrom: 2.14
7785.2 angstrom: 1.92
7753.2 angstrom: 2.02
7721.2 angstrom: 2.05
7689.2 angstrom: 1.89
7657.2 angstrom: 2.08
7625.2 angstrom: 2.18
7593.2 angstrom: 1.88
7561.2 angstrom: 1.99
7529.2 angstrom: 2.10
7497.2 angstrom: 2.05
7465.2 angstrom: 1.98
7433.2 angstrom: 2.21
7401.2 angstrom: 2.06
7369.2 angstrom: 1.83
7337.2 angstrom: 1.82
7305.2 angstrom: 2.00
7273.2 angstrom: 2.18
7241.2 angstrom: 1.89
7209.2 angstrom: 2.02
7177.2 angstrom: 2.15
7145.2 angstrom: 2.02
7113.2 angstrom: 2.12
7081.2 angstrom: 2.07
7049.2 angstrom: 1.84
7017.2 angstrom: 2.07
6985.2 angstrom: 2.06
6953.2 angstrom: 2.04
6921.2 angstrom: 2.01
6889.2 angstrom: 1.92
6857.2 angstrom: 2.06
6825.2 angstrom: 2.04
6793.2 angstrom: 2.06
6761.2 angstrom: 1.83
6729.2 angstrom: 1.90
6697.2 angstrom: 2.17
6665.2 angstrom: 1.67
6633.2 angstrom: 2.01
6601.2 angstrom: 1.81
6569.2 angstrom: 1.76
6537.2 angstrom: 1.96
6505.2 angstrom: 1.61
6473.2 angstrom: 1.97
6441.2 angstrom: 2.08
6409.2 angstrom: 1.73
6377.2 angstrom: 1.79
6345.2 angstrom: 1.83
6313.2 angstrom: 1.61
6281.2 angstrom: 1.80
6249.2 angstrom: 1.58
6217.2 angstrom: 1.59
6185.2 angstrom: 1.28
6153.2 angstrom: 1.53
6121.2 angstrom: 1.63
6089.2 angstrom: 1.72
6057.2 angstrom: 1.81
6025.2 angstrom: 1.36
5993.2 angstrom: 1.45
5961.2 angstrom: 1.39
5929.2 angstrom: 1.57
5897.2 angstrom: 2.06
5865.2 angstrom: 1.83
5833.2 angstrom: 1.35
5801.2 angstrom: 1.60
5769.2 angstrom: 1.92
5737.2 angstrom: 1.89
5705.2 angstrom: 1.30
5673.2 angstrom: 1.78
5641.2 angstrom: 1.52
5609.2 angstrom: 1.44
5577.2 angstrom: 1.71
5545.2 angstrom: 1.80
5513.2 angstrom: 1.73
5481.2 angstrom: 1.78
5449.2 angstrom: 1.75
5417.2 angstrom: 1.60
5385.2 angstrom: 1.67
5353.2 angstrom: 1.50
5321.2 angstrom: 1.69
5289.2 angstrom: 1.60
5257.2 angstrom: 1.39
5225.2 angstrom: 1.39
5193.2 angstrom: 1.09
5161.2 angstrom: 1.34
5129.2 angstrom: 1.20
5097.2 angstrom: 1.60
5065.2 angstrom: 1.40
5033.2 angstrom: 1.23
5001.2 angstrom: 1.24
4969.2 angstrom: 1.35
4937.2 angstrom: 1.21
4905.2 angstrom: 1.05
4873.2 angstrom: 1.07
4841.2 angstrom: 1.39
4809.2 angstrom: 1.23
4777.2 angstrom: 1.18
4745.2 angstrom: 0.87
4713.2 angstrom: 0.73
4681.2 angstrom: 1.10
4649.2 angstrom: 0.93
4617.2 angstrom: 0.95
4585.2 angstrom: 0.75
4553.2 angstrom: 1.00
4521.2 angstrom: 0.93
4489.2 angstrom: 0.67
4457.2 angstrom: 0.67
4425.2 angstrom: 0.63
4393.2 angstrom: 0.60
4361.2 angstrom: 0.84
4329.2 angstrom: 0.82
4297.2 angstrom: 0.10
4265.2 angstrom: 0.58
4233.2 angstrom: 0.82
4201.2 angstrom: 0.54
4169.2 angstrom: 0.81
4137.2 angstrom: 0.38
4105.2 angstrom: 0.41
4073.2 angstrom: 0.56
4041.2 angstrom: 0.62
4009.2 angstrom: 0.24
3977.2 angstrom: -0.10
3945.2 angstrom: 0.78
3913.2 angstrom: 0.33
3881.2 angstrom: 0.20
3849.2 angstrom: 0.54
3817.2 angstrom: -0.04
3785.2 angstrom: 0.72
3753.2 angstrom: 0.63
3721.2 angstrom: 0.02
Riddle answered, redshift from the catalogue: 0.195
